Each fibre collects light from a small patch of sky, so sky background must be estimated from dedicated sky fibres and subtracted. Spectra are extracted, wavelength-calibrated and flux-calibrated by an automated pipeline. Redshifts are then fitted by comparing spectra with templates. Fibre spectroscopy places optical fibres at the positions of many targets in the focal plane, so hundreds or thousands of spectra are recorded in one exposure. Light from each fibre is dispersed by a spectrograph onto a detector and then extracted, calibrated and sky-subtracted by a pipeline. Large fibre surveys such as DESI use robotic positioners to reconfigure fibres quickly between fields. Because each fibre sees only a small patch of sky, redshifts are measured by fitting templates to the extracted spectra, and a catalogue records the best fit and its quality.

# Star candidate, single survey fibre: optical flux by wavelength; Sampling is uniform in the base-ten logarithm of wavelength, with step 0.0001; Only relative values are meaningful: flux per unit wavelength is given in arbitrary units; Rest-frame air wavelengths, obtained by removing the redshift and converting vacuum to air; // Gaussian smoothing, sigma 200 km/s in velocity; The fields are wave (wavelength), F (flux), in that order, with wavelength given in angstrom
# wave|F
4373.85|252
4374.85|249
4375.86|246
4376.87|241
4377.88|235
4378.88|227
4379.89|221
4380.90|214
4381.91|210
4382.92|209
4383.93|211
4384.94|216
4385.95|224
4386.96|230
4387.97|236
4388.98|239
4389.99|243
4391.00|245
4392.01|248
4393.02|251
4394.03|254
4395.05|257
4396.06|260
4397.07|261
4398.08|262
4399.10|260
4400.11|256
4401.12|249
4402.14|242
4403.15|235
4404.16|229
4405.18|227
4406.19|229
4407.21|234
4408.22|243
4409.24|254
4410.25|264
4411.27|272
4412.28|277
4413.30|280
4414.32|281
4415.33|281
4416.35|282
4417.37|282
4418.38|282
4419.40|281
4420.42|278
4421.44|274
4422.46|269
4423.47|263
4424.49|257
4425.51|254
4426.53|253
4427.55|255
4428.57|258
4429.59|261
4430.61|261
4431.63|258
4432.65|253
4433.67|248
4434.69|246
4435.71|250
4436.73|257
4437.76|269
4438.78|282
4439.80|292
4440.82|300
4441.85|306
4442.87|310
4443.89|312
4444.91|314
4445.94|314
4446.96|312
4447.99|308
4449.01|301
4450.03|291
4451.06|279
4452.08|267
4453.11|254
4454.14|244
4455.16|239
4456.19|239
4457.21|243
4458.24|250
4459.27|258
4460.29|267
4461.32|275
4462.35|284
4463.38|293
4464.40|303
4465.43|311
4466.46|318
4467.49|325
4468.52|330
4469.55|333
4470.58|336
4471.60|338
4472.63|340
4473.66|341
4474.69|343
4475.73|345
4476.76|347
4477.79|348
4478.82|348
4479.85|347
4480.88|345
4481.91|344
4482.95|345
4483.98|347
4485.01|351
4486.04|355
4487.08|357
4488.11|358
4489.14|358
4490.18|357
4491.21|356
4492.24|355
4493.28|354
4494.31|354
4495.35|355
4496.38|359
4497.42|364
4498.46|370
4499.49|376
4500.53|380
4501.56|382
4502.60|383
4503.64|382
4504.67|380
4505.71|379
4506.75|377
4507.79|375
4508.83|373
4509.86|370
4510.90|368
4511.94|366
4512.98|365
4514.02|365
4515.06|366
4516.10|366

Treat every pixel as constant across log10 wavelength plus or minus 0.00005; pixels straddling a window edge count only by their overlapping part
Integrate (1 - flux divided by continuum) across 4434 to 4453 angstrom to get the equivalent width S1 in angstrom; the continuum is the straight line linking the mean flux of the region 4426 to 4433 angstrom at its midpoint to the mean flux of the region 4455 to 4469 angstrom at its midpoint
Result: -1.5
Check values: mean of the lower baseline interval 257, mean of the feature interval 288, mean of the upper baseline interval 282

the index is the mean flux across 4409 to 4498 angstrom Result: 300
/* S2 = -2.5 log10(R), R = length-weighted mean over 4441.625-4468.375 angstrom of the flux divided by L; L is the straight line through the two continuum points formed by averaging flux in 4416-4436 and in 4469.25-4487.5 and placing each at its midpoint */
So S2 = 0.08 mag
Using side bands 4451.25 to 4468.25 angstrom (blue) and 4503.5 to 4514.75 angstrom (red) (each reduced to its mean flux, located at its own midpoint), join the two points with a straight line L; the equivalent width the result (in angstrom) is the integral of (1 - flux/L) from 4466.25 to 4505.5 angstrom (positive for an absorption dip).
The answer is -3.4 angstrom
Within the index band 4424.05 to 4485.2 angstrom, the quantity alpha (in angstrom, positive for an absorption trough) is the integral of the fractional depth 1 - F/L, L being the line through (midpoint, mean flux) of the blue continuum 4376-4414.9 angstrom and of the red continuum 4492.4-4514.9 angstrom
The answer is 3.55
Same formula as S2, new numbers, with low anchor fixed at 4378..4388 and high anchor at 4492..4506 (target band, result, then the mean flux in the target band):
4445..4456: 0.095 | 281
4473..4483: -0.008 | 345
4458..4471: 0.090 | 299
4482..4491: 0.001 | 353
